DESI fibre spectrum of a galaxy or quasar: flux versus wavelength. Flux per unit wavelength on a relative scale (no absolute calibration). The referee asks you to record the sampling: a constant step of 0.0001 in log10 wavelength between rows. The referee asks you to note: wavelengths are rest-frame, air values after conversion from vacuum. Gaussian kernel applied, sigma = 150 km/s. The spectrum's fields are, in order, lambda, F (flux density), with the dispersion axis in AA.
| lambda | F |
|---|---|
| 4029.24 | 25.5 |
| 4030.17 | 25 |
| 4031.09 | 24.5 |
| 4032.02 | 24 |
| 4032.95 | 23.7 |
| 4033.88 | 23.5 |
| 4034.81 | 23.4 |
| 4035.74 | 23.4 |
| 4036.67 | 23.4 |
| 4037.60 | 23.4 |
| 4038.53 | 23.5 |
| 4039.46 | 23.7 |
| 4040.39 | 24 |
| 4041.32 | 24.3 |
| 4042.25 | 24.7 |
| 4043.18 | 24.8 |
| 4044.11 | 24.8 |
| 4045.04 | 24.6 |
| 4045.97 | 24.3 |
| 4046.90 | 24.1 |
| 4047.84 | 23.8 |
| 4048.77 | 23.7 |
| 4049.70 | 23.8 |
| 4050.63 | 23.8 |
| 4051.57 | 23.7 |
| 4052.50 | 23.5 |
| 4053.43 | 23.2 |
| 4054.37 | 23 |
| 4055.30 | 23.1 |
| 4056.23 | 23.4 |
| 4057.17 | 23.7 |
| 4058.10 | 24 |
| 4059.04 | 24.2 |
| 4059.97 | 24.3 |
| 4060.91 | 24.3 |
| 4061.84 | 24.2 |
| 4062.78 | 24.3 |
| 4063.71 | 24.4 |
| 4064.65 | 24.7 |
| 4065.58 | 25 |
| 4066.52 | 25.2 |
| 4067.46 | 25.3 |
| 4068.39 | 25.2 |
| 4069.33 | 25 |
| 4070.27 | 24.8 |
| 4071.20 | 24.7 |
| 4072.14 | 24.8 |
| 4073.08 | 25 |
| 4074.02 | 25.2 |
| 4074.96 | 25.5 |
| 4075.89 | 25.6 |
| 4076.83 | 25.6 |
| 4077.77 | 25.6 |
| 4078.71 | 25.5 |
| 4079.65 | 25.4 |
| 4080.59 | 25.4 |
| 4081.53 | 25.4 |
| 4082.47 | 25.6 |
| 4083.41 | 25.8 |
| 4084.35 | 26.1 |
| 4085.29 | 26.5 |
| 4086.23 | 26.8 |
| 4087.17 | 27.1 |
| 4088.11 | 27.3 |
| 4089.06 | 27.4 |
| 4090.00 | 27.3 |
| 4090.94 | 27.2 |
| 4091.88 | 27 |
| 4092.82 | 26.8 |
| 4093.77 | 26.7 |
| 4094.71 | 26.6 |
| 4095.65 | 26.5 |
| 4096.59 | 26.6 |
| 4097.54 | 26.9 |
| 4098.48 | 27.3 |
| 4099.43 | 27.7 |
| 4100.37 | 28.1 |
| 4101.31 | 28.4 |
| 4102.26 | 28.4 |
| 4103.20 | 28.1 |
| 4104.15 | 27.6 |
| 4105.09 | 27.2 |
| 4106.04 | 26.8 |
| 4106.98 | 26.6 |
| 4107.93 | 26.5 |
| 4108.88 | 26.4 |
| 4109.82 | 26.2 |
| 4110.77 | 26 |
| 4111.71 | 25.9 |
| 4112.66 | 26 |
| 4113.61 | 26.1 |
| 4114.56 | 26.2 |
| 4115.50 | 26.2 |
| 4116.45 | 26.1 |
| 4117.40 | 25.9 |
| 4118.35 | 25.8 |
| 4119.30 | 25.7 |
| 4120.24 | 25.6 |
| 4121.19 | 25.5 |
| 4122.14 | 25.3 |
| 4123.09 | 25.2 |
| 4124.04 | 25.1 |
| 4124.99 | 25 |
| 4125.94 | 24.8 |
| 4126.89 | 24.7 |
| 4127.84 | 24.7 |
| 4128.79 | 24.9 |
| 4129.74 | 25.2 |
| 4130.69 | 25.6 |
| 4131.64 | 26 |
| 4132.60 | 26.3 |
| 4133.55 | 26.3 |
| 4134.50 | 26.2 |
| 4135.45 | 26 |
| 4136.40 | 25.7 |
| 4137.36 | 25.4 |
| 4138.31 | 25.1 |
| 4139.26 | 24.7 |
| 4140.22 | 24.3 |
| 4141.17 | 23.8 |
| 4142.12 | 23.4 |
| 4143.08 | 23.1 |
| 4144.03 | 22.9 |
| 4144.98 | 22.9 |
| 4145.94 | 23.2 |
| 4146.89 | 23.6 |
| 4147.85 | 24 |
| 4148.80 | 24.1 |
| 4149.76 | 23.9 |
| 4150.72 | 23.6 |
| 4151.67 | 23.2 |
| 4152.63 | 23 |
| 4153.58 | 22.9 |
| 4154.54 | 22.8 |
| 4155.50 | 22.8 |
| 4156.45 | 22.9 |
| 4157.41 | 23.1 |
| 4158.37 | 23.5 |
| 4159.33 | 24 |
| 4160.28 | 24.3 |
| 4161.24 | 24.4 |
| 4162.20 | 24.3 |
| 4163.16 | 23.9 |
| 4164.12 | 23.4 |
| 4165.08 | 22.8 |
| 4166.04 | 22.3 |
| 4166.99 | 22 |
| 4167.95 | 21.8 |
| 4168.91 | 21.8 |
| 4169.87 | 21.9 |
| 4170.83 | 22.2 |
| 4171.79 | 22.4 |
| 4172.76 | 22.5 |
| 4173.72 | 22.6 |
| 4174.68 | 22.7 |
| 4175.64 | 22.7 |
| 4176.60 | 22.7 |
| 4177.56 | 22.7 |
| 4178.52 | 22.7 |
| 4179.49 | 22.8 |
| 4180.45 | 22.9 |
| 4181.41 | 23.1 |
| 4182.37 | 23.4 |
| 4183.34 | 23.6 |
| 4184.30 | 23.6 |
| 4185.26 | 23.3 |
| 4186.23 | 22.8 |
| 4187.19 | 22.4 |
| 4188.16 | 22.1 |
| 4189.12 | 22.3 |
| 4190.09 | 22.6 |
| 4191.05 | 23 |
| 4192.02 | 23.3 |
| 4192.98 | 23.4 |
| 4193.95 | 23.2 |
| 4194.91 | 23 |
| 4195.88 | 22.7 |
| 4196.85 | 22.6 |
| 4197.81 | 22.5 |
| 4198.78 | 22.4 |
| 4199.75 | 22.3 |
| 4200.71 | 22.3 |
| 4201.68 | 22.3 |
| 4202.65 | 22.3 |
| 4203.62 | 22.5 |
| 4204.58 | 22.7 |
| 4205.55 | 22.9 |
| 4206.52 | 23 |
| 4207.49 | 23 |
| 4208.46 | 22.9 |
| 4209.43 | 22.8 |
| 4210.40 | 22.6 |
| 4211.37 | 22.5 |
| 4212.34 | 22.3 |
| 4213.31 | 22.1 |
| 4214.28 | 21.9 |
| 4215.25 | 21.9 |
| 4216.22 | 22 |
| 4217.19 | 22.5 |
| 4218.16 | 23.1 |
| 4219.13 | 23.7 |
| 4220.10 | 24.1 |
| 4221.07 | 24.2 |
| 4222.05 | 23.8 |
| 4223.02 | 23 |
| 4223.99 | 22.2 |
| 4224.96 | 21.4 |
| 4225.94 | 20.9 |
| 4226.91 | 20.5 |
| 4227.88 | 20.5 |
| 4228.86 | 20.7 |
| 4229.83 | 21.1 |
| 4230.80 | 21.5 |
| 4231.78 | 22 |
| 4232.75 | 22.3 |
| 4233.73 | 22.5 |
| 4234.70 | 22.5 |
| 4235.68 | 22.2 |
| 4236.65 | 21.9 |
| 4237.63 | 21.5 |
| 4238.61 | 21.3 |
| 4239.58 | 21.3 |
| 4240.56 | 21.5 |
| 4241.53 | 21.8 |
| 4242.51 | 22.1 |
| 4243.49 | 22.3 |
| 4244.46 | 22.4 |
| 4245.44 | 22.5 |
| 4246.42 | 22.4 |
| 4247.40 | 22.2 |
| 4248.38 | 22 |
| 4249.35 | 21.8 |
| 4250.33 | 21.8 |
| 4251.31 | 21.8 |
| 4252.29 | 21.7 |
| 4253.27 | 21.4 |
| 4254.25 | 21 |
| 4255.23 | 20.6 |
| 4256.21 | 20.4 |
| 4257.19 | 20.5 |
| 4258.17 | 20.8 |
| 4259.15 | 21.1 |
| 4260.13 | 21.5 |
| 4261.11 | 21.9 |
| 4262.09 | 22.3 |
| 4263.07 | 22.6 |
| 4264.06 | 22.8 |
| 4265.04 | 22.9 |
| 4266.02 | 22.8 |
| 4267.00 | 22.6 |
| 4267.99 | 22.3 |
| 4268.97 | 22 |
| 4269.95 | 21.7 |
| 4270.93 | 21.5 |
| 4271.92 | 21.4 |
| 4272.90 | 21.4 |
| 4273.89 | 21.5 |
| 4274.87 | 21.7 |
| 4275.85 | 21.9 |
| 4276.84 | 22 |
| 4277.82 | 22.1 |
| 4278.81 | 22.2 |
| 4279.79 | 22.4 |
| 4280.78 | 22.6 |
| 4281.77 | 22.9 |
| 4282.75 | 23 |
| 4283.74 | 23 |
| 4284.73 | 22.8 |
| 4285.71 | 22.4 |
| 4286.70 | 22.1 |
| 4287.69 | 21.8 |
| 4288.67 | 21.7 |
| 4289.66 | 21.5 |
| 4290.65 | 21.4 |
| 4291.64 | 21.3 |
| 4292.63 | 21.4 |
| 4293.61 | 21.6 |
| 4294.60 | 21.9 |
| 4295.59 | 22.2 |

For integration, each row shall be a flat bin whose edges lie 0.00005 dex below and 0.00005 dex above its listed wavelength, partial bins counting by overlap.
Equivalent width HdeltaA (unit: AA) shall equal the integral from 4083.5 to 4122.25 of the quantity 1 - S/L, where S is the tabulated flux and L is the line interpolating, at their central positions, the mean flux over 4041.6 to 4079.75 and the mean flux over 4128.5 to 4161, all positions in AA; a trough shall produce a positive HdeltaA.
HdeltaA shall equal -3.8 AA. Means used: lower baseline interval 24.5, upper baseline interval 24.2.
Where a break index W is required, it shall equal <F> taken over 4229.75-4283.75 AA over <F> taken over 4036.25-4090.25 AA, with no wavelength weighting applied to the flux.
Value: 0.88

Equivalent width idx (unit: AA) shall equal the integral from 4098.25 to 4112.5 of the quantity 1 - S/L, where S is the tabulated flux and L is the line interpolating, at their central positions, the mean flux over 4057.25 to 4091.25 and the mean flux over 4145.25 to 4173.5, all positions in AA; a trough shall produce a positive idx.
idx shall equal -1.5 AA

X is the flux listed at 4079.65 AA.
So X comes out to 25.4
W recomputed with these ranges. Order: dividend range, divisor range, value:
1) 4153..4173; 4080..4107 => 0.85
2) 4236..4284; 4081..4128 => 0.83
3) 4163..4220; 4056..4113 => 0.87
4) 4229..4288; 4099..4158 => 0.87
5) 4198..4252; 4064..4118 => 0.85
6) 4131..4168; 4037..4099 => 0.95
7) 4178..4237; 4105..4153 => 0.90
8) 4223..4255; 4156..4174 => 0.95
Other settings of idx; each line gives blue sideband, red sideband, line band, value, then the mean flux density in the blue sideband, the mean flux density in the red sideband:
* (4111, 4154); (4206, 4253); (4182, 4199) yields 0.26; 24.9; 22.2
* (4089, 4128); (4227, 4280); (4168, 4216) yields 2.23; 26.4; 21.8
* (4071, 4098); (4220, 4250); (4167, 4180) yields 0.70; 26.1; 22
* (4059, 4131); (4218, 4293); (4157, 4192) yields 1.54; 25.9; 22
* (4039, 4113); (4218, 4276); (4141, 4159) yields 0.49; 25.5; 21.9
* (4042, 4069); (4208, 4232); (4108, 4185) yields -3.45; 24.2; 22.3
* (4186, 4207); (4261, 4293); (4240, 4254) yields 0.23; 22.7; 22.1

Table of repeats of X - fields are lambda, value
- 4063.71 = 24.4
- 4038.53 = 23.5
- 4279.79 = 22.4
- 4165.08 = 22.8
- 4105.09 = 27.2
